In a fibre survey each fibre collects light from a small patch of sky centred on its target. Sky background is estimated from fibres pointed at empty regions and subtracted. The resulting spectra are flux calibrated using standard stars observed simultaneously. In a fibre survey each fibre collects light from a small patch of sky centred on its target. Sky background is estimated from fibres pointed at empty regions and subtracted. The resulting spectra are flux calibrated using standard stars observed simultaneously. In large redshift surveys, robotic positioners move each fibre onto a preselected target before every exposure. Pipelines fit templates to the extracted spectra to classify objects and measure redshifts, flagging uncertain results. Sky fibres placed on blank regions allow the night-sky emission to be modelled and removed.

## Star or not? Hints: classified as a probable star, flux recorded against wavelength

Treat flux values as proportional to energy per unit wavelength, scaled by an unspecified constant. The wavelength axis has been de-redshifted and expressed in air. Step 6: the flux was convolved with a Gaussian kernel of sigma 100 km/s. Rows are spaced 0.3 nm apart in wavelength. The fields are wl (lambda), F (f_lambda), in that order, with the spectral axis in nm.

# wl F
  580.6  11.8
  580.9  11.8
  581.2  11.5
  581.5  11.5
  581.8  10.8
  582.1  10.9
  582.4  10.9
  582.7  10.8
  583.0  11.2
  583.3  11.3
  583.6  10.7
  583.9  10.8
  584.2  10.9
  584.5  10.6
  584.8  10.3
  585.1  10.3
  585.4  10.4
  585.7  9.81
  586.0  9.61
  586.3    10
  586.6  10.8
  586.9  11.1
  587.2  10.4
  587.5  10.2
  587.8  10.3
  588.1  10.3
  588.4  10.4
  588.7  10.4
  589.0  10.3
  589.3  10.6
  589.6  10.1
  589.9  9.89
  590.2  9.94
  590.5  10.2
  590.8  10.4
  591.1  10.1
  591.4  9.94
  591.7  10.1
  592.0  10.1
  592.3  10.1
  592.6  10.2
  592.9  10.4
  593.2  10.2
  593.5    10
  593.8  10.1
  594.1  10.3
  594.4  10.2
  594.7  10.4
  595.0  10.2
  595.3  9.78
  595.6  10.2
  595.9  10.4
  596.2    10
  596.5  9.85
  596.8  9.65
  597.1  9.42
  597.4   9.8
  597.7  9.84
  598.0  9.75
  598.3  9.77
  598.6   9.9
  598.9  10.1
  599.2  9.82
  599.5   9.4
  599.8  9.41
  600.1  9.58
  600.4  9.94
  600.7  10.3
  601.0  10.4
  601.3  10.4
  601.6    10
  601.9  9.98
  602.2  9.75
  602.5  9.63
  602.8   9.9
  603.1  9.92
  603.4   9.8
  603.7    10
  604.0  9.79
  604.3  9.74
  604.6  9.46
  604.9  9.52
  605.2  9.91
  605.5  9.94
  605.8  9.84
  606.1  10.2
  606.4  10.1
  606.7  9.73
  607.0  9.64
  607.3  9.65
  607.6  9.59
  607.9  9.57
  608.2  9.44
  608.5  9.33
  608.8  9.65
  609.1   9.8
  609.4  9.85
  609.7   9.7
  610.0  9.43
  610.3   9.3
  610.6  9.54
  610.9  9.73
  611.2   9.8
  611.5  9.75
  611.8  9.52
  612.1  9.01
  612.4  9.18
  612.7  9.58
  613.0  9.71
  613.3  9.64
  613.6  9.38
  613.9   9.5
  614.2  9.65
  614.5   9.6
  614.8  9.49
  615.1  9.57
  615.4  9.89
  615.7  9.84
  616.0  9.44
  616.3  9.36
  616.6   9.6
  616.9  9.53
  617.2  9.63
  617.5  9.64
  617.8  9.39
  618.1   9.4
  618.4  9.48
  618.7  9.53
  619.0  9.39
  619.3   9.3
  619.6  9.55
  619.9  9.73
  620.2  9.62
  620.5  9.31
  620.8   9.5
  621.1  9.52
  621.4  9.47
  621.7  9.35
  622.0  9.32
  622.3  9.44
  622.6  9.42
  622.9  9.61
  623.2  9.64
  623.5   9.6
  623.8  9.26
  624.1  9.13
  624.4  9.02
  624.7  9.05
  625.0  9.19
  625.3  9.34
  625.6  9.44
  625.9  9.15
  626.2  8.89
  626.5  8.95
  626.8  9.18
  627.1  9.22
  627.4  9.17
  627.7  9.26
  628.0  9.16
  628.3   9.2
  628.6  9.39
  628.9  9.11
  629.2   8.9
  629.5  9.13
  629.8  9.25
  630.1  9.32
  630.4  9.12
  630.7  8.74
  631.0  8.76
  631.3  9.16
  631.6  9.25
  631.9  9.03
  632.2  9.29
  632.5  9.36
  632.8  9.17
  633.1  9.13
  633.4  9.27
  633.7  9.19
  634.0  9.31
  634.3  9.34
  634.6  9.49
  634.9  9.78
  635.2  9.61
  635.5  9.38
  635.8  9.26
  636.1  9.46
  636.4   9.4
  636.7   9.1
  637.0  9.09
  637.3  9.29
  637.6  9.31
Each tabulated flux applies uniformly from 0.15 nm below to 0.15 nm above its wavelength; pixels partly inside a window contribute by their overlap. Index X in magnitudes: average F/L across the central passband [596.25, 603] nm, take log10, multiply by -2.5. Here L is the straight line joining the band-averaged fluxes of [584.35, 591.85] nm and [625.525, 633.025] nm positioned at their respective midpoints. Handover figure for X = 0.01 mag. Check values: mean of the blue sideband 10.3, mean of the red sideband 9.14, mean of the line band 9.85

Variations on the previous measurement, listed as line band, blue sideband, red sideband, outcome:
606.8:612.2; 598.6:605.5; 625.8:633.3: 0.01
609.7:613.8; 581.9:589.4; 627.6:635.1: 0.03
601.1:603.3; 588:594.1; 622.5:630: -0.01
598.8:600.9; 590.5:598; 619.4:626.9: 0.01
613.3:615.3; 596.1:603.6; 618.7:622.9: 0.00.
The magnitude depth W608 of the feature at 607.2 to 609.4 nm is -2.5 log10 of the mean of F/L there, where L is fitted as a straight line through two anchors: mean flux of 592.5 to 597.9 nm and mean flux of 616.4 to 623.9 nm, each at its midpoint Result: 0.02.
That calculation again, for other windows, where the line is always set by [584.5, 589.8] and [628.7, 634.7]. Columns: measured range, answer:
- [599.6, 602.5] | 0.00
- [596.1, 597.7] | 0.04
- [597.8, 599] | 0.02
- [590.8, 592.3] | 0.01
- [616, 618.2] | 0.00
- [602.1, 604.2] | 0.01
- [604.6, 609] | 0.01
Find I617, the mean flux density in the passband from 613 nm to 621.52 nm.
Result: 9.54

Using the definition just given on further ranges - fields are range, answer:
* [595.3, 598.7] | 9.87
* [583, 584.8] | 10.8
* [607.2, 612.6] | 9.55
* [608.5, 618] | 9.57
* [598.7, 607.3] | 9.86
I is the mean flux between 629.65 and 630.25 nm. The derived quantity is 9.28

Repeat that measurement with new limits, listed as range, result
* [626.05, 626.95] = 9.01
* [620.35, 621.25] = 9.44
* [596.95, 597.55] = 9.61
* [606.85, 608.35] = 9.58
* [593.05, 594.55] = 10.2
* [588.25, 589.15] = 10.4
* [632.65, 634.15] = 9.21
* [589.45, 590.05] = 9.99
